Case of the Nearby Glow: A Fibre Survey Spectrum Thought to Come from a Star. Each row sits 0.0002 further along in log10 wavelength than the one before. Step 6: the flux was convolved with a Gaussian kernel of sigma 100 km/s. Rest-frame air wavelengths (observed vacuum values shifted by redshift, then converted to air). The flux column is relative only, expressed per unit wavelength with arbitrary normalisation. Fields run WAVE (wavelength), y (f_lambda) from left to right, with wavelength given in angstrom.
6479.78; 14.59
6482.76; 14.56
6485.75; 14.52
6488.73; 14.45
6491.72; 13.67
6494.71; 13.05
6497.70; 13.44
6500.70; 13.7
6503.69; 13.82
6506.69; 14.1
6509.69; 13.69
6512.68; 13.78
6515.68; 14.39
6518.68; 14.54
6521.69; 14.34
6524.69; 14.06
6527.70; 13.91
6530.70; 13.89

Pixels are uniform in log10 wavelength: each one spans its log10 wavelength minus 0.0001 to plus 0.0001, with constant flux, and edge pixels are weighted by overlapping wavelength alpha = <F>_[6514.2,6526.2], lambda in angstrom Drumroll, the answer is 14.3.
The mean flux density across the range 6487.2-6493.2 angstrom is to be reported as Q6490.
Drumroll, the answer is 14.1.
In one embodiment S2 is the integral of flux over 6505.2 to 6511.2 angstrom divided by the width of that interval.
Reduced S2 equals 13.9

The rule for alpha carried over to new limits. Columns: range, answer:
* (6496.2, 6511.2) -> 13.8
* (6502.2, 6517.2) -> 14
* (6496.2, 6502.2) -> 13.6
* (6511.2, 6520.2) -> 14.2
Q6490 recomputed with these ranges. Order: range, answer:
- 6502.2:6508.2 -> 13.9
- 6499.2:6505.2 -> 13.8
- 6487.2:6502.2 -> 13.7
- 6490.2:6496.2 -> 13.4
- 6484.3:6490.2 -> 14.5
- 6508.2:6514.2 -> 13.8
